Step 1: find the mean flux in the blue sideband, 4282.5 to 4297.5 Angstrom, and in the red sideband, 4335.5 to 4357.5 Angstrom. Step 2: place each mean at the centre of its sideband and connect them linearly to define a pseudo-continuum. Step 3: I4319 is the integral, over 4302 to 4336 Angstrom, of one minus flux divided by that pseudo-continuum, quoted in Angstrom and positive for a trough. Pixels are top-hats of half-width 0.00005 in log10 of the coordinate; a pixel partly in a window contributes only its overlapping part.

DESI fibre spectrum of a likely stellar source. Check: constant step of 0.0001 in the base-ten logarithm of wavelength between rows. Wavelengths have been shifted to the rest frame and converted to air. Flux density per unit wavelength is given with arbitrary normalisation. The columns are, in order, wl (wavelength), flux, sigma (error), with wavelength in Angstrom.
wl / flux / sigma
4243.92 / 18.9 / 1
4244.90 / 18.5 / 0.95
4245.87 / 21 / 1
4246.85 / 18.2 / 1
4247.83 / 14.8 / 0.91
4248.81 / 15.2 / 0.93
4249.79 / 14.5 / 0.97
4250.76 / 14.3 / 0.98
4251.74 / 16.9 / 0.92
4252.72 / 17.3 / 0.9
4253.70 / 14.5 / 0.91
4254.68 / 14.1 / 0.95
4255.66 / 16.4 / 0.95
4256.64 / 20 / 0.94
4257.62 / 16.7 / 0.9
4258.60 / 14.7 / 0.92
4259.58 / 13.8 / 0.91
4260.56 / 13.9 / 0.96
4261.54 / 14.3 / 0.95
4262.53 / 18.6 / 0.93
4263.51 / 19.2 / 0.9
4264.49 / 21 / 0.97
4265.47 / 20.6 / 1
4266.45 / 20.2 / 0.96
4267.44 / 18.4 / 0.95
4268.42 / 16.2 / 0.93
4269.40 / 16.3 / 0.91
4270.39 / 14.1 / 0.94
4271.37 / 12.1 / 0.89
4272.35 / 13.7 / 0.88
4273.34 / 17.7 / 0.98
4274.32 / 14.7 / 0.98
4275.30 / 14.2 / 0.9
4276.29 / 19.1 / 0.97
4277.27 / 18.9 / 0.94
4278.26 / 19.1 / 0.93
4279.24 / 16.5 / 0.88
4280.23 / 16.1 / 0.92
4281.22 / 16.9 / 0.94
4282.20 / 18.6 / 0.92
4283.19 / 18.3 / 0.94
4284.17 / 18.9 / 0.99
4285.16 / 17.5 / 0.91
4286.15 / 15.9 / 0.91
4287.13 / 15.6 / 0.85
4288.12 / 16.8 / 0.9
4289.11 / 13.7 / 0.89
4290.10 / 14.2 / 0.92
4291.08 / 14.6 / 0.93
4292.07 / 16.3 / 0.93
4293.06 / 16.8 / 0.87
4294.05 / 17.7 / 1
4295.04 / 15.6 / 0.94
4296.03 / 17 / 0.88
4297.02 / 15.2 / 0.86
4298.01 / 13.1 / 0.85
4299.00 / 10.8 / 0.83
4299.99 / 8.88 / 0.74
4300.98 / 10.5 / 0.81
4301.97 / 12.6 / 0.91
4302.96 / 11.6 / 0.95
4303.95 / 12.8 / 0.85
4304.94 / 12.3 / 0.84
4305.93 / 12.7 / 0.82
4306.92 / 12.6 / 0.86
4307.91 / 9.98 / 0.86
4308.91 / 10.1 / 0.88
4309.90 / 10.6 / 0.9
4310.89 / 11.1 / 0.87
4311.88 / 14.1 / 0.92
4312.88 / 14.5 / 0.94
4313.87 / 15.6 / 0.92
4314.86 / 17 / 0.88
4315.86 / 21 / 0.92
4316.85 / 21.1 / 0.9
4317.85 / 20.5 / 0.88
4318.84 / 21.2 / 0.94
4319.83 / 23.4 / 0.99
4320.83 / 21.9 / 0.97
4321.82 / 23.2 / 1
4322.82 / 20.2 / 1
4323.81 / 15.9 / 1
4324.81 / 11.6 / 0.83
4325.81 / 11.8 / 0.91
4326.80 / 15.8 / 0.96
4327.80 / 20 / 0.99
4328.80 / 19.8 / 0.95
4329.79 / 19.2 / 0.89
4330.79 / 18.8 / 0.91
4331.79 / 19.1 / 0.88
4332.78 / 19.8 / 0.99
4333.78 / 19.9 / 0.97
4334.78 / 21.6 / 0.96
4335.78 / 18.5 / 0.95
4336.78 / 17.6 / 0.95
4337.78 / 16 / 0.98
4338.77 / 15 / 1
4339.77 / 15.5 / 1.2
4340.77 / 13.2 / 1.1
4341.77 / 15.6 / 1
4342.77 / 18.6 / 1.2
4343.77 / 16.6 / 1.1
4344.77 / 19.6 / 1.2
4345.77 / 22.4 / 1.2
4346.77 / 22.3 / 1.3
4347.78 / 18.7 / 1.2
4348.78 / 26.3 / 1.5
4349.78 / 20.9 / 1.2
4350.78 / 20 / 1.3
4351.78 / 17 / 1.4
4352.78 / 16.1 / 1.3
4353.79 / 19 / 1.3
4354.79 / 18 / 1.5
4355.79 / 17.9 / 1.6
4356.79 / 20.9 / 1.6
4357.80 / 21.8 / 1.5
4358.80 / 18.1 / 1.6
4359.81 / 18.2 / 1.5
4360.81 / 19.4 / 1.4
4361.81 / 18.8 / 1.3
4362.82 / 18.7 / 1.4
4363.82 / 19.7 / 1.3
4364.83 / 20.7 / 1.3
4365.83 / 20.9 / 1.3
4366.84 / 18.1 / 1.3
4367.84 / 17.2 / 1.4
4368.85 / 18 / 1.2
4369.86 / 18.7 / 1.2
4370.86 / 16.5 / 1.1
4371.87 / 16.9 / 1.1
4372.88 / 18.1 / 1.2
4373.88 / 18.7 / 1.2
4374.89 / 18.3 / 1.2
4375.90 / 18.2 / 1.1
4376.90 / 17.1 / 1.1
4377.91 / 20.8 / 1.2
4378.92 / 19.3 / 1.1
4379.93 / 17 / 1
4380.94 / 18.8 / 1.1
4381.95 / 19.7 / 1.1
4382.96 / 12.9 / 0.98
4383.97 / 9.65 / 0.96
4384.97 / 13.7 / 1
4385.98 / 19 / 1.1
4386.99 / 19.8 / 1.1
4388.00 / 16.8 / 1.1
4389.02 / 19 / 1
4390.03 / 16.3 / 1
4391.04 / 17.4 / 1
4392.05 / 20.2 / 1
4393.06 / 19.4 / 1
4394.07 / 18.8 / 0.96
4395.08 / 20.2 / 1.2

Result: 1.5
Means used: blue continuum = 16.3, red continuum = 18.5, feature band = 16.7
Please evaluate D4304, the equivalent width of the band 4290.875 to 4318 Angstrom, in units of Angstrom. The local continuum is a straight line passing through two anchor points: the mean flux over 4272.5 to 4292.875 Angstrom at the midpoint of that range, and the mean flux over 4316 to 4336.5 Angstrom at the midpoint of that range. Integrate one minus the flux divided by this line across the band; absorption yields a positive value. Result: 5.8 Angstrom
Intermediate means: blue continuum 16.6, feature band 14.1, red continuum 19.2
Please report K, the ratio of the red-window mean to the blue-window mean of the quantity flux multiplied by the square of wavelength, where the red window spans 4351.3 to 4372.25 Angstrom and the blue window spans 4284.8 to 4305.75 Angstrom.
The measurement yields 1.35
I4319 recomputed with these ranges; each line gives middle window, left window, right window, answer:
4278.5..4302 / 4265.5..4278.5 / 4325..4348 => 2.1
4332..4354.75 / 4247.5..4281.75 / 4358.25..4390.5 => -1.5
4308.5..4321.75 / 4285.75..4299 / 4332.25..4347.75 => -0.4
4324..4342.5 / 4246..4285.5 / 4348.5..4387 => 0.7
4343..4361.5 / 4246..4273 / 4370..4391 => -2.7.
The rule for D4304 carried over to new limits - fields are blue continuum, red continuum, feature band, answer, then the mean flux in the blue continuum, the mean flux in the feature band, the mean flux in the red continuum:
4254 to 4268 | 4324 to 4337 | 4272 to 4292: 1.00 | 17.2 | 16.6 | 17.9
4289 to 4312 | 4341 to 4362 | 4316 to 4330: -2.89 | 13.1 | 19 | 19.3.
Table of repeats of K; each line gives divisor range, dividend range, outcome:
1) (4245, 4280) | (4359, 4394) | 1.14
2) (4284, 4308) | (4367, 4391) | 1.28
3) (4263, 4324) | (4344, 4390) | 1.19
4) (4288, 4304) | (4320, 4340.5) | 1.32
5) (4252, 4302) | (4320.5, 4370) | 1.20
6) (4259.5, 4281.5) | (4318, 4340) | 1.13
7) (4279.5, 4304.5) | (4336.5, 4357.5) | 1.26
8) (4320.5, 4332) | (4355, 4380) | 1.06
